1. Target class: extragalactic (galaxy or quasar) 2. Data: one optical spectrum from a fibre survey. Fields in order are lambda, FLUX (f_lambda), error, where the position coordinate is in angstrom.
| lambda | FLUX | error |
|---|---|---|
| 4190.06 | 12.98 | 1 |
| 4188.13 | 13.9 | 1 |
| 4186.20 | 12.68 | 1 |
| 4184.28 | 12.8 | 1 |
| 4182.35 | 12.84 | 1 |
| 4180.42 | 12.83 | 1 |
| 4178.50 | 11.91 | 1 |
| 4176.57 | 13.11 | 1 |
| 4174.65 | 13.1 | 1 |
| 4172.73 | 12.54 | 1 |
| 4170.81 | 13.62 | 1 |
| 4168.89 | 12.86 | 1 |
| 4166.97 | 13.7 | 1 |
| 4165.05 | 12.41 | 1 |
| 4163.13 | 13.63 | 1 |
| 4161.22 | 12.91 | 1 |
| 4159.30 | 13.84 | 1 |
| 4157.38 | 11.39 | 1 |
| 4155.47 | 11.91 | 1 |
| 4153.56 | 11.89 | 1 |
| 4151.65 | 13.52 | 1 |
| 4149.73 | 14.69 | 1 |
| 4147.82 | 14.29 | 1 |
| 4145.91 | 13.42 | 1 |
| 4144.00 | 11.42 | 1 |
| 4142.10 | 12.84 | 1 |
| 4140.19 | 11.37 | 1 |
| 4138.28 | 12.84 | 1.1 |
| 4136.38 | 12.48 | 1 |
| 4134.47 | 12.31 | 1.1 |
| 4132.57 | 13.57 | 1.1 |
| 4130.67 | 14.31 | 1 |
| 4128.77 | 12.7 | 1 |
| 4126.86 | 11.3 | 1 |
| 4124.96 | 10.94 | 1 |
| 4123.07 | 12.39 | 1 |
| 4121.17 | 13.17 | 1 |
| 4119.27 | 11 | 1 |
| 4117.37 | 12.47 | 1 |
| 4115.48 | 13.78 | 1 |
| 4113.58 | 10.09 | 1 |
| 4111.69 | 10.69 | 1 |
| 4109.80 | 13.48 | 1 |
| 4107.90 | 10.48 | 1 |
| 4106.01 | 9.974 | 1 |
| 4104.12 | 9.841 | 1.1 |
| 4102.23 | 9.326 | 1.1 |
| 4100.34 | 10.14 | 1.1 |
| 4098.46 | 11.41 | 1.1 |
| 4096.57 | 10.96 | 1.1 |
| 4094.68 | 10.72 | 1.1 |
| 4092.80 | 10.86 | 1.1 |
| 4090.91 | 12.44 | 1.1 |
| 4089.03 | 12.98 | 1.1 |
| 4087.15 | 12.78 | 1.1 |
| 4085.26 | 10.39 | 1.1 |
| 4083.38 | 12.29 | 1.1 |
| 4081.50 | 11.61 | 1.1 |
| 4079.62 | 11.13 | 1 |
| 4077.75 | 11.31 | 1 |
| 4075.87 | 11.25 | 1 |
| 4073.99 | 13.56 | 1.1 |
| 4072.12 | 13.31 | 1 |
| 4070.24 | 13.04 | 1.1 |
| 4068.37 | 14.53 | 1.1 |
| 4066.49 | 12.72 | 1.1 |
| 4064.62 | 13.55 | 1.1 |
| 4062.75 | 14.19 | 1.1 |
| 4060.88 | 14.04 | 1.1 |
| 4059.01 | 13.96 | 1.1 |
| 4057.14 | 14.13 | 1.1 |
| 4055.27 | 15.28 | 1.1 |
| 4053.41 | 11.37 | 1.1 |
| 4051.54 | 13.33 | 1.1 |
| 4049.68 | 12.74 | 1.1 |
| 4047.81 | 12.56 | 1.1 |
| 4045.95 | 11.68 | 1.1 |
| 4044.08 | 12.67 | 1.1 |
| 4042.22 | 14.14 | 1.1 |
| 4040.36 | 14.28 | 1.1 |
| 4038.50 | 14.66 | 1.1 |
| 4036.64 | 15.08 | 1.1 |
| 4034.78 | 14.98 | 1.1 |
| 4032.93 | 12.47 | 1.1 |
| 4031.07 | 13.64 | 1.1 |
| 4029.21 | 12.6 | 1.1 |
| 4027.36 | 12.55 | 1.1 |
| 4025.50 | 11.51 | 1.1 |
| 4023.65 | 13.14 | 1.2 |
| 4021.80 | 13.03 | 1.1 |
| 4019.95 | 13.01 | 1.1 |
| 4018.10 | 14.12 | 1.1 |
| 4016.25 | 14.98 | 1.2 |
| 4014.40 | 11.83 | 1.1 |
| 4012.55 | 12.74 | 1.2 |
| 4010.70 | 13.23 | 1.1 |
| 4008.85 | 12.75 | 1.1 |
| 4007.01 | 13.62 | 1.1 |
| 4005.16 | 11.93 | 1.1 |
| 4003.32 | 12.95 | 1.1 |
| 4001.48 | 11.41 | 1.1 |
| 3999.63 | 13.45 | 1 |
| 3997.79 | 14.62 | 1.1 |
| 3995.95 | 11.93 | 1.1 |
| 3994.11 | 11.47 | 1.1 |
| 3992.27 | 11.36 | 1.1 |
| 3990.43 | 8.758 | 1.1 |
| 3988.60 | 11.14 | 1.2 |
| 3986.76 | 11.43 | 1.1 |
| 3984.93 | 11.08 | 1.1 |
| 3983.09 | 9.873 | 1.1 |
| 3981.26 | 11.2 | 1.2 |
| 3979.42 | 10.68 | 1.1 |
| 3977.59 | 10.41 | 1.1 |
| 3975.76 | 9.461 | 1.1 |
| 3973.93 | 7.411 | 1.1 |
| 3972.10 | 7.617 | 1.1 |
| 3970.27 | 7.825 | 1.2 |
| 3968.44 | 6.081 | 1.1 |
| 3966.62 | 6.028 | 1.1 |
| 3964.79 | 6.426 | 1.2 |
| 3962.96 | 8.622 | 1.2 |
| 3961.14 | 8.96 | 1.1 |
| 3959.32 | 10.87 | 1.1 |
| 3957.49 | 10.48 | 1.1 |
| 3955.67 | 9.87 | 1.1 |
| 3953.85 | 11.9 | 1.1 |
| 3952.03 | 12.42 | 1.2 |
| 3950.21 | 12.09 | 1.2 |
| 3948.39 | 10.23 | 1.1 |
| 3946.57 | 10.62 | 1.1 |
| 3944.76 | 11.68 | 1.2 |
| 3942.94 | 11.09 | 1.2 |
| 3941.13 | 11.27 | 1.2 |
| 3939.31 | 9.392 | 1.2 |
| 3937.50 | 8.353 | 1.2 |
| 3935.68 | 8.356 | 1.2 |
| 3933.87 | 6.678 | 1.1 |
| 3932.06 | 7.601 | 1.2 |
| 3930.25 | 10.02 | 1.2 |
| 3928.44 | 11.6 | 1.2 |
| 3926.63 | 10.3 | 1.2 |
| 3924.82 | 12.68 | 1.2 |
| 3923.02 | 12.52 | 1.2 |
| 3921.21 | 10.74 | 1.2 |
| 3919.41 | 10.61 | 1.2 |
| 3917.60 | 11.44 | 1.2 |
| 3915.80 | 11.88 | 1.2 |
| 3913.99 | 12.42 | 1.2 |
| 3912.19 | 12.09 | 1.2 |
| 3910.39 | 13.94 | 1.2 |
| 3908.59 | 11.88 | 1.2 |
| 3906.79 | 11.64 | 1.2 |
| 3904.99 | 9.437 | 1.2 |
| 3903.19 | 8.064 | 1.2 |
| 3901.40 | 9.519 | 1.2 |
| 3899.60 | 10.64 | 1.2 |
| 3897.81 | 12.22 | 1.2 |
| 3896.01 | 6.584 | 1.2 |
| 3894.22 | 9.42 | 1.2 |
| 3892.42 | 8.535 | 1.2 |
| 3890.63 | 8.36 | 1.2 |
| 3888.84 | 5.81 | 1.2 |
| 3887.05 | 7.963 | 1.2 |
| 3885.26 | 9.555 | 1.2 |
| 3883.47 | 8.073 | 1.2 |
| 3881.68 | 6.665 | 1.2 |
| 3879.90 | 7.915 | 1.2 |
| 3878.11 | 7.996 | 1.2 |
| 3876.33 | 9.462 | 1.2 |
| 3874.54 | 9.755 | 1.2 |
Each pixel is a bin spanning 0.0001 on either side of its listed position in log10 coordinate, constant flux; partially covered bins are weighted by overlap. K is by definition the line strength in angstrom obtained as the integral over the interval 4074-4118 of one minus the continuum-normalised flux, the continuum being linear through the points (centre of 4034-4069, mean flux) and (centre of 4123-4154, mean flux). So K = 6.1 angstrom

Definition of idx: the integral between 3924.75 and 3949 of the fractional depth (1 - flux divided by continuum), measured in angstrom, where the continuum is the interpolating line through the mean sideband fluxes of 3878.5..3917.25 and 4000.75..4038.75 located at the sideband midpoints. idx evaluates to 2.0 angstrom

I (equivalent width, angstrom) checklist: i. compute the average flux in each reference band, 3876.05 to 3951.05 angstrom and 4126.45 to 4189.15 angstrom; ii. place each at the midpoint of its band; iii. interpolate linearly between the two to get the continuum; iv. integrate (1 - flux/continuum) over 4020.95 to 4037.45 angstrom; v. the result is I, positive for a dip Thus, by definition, -2.72 angstrom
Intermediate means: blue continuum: 9.94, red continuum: 12.9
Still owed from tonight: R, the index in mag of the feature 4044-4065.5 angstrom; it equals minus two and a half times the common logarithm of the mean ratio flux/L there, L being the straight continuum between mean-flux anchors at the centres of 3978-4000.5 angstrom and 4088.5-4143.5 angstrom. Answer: -0.15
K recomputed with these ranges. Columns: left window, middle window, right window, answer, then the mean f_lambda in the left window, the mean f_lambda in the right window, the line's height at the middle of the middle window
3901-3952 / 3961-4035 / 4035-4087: 4.6 angstrom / 10.7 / 13.1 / 12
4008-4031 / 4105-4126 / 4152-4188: 2.0 angstrom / 13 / 12.8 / 12.9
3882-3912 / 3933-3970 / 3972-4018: 3.9 angstrom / 9.49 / 11.6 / 10.7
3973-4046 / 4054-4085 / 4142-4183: -1.1 angstrom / 12.3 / 12.9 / 12.6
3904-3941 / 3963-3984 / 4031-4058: 6.1 angstrom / 10.7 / 13.5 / 11.9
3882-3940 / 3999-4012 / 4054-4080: -0.8 angstrom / 9.92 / 13.3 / 12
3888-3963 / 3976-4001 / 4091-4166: -0.9 angstrom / 10.3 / 12.1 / 10.9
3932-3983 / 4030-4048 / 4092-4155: -5.0 angstrom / 9.45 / 12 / 10.7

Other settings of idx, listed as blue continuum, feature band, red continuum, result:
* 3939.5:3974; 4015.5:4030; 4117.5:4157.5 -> -3.28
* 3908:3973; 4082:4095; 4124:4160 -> 0.20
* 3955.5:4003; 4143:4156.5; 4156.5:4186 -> -0.47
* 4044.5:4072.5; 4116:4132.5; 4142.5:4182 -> 0.88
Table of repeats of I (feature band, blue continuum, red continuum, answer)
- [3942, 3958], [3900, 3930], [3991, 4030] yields 0.9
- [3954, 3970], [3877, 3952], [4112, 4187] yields 3.0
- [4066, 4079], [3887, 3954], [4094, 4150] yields -1.4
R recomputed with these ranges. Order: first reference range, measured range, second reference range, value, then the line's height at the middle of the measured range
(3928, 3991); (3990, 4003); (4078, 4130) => -0.19 mag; 10.1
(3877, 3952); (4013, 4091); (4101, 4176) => -0.15 mag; 11.4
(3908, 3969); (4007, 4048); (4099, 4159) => -0.19 mag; 11.2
